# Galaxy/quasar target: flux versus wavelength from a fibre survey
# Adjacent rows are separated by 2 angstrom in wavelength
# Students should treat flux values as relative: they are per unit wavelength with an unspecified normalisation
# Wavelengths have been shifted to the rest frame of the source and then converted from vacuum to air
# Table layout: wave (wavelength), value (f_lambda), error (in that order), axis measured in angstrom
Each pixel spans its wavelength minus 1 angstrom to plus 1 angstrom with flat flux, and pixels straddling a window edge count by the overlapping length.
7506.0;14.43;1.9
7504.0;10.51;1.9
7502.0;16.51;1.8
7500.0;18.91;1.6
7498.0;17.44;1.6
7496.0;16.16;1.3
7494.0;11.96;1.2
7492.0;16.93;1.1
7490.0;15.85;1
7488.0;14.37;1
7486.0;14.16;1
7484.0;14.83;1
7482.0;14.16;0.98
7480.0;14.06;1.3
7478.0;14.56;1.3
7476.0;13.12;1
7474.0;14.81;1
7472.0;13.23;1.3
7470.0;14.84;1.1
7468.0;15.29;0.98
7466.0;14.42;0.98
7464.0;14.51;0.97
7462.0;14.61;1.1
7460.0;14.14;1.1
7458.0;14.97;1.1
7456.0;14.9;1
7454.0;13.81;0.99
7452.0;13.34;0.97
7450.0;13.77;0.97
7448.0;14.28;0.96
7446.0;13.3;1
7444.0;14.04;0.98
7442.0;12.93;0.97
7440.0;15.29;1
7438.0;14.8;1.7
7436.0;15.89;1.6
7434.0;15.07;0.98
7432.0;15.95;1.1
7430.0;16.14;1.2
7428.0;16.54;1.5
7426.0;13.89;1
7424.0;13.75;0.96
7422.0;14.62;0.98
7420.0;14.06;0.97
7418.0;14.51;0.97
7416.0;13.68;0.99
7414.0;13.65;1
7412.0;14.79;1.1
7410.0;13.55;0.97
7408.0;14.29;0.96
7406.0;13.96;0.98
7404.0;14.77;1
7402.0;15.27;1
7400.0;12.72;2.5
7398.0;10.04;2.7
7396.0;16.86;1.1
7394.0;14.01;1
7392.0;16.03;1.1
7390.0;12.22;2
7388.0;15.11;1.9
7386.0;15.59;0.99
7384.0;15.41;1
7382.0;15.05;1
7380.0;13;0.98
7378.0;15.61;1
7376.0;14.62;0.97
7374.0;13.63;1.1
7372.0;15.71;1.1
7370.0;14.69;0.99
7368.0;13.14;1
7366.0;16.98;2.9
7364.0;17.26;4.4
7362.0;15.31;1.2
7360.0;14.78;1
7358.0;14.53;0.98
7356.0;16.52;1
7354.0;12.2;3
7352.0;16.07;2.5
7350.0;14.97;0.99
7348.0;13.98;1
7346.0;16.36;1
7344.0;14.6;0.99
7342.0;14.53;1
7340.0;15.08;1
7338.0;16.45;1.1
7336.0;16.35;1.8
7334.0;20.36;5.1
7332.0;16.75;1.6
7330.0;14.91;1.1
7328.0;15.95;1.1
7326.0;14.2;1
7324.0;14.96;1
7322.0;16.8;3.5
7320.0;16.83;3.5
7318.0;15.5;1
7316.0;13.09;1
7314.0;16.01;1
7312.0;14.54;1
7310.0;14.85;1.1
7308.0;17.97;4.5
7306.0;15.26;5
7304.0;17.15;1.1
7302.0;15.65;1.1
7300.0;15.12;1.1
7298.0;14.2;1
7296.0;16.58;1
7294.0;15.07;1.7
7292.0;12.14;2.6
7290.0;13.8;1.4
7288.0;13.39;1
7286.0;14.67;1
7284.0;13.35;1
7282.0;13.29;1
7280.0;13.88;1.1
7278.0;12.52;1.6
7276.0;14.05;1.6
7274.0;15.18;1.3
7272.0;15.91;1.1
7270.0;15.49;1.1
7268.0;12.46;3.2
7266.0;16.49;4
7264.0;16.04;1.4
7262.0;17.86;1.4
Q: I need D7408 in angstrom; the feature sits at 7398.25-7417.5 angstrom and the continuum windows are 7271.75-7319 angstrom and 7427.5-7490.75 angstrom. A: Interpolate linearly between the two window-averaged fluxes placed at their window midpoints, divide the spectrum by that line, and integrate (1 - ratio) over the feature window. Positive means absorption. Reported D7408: 0.9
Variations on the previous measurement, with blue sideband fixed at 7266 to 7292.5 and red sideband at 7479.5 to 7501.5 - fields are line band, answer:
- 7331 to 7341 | -1.8 angstrom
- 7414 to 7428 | 0.7 angstrom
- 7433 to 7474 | 2.1 angstrom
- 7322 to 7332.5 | -0.8 angstrom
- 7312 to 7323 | -1.0 angstrom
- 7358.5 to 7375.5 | -0.7 angstrom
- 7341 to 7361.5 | -0.6 angstrom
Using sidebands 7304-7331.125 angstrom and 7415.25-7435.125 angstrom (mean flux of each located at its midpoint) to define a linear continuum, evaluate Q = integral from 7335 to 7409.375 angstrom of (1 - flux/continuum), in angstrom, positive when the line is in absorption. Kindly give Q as 1.87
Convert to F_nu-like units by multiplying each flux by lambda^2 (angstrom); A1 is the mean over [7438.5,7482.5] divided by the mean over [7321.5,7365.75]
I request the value 0.94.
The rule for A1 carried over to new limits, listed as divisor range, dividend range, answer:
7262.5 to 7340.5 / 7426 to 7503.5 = 1.02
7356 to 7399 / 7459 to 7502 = 1.04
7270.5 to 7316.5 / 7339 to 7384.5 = 1.04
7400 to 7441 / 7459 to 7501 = 1.03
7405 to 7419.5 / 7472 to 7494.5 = 1.05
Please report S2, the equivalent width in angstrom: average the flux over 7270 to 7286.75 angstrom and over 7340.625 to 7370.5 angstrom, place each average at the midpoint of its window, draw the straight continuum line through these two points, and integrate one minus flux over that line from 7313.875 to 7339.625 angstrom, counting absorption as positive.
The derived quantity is -2.2 angstrom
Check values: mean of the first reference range 14.2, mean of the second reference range 15.1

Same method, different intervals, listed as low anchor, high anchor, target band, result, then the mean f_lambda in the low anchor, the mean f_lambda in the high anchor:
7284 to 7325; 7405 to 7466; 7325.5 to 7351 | -1.37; 15.1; 14.4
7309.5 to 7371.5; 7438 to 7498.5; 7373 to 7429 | 2.41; 15.4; 14.5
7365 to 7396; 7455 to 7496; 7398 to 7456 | 1.37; 14.8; 14.5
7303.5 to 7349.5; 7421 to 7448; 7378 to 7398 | 0.76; 15.7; 14.8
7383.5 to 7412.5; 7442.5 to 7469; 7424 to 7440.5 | -1.27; 14.3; 14.2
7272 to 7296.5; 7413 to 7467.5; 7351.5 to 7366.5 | -1.20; 14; 14.5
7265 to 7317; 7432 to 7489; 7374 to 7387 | -0.23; 14.7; 14.4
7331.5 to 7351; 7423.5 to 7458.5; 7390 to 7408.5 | 1.28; 15.9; 14.6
